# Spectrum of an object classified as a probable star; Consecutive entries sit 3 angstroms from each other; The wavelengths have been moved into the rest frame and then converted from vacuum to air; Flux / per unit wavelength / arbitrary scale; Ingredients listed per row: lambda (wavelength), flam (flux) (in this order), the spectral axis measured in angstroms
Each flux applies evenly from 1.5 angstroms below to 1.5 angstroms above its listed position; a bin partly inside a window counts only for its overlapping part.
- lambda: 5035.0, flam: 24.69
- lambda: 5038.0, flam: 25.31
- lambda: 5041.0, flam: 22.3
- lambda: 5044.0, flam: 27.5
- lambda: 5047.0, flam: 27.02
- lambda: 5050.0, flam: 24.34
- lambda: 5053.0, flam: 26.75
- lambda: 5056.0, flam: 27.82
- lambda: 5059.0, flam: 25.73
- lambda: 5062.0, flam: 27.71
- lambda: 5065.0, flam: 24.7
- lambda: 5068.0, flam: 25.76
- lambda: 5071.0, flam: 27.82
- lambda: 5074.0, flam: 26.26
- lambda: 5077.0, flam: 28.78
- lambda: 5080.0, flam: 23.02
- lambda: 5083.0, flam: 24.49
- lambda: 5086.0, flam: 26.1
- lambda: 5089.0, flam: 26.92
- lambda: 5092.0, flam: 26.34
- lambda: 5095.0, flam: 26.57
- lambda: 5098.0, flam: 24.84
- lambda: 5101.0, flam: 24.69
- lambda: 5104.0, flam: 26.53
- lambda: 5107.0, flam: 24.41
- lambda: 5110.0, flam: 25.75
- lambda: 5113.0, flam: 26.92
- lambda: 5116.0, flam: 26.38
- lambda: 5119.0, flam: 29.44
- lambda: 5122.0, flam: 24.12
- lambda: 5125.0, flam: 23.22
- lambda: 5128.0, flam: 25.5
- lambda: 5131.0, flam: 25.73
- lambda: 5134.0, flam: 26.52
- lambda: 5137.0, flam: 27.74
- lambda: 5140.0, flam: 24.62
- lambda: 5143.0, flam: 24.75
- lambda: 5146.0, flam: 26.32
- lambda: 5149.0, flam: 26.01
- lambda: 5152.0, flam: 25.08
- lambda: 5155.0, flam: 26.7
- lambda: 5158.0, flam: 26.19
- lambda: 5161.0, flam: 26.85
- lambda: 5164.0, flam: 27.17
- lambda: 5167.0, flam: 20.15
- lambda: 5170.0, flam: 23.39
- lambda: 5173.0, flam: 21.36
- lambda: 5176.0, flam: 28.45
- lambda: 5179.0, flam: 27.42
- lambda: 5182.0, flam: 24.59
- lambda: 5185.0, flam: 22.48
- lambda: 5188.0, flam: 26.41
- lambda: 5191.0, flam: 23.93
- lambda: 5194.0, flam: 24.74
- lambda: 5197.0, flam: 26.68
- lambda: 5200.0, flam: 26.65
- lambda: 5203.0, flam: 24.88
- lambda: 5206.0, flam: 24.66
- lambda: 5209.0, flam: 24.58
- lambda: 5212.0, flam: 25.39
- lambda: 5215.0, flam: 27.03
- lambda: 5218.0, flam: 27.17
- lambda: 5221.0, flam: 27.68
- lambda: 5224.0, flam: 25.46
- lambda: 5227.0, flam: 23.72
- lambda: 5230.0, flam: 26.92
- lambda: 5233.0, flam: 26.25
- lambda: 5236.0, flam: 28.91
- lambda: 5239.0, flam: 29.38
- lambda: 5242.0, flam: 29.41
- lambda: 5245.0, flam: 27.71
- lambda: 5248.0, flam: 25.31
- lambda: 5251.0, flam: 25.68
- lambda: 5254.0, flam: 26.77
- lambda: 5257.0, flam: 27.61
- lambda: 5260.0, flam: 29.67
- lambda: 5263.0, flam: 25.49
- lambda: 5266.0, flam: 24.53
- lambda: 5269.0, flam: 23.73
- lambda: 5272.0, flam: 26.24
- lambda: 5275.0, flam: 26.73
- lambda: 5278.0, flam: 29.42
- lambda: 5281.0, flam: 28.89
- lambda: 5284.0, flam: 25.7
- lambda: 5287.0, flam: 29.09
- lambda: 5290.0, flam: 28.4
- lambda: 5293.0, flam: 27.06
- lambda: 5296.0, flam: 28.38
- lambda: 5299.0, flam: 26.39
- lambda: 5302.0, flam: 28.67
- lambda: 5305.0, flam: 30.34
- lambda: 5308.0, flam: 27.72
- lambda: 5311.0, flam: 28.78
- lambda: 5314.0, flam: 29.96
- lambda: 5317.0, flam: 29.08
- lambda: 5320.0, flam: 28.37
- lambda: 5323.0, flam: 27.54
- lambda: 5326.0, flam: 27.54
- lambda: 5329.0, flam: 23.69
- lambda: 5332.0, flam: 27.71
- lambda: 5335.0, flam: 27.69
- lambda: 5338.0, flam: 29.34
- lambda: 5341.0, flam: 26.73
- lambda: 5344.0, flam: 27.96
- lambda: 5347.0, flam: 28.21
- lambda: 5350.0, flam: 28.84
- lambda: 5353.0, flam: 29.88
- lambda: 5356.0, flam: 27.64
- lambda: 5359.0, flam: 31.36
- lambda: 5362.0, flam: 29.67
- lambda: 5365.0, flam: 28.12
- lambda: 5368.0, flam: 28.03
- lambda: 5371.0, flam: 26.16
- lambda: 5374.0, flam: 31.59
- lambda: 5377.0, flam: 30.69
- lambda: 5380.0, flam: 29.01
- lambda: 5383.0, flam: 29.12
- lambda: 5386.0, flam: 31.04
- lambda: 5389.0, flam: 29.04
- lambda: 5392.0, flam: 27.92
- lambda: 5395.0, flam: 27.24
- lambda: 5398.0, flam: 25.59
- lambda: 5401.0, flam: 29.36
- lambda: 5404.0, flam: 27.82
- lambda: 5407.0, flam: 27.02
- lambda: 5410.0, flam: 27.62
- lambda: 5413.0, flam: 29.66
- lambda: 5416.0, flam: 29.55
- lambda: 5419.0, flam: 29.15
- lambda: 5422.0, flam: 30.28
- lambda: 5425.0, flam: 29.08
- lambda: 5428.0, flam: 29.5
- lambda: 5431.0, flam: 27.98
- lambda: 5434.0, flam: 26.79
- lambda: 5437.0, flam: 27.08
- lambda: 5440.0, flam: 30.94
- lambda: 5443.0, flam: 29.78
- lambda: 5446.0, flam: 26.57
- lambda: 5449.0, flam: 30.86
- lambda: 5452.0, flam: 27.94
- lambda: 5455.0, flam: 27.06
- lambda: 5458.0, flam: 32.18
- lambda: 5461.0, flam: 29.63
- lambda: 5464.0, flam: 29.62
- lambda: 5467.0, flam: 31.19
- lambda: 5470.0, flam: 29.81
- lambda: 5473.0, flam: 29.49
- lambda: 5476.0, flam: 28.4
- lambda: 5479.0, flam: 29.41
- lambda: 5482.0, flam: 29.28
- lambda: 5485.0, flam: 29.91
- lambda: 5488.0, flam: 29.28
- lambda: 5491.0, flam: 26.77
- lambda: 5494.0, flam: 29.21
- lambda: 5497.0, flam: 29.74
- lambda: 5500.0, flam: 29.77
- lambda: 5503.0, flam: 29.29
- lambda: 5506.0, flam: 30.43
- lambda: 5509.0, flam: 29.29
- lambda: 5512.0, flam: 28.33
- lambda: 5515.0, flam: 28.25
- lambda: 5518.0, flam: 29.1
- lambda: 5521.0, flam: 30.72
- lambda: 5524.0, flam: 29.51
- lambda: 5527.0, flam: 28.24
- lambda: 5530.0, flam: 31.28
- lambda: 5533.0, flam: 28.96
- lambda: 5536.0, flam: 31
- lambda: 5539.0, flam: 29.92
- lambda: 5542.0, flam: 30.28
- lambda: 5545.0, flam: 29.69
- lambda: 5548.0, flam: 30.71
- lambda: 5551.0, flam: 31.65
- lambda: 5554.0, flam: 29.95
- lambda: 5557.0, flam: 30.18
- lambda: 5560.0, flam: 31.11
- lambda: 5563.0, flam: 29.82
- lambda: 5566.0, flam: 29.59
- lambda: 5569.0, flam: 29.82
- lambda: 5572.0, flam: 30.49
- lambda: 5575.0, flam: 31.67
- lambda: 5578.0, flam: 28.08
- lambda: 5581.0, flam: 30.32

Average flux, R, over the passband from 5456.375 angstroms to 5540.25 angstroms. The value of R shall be 29.6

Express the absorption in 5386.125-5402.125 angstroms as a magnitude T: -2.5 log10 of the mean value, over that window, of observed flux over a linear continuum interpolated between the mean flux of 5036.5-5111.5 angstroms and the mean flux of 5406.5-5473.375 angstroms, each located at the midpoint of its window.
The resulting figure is 0.02 mag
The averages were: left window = 25.9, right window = 29.1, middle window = 28.1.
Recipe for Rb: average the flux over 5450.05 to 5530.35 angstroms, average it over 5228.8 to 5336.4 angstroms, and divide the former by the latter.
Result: 1.07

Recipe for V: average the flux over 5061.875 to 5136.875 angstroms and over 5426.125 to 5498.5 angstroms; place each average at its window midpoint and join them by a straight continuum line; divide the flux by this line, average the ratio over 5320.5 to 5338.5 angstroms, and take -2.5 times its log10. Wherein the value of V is 0.03 mag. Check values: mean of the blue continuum 25.9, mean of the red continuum 29.1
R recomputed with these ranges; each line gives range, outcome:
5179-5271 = 26.1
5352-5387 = 29.3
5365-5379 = 29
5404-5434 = 28.7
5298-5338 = 28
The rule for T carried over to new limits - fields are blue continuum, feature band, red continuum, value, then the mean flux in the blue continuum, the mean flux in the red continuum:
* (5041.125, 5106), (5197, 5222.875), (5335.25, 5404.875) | 0.05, 26.1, 28.7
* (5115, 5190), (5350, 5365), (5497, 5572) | -0.06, 25.4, 29.9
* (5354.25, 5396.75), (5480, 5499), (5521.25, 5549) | 0.02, 29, 30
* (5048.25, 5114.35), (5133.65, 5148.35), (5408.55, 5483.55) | 0.02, 26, 29.2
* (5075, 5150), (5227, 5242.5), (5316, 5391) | -0.02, 25.8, 28.6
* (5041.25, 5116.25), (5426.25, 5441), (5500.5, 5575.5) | 0.03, 26.1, 29.9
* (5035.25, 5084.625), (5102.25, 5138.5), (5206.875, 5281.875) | 0.01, 25.9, 26.8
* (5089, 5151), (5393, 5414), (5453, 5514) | 0.03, 25.8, 29.4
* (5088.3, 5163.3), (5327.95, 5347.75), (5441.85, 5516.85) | 0.02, 25.9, 29.3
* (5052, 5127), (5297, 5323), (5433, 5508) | -0.03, 26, 29.2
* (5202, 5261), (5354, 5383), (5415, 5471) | -0.03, 26.7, 29.2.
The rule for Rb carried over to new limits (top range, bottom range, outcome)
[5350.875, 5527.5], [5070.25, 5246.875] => 1.12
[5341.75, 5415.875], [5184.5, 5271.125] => 1.09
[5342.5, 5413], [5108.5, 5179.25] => 1.12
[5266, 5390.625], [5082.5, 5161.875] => 1.09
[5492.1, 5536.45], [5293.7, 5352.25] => 1.05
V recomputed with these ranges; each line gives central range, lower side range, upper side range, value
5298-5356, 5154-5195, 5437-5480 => -0.03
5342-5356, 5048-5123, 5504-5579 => -0.01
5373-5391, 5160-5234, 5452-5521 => -0.08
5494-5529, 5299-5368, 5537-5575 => 0.02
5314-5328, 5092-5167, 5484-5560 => -0.02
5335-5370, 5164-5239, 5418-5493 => -0.04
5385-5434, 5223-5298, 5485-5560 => 0.00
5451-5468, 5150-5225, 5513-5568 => -0.02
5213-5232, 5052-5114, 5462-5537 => 0.04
